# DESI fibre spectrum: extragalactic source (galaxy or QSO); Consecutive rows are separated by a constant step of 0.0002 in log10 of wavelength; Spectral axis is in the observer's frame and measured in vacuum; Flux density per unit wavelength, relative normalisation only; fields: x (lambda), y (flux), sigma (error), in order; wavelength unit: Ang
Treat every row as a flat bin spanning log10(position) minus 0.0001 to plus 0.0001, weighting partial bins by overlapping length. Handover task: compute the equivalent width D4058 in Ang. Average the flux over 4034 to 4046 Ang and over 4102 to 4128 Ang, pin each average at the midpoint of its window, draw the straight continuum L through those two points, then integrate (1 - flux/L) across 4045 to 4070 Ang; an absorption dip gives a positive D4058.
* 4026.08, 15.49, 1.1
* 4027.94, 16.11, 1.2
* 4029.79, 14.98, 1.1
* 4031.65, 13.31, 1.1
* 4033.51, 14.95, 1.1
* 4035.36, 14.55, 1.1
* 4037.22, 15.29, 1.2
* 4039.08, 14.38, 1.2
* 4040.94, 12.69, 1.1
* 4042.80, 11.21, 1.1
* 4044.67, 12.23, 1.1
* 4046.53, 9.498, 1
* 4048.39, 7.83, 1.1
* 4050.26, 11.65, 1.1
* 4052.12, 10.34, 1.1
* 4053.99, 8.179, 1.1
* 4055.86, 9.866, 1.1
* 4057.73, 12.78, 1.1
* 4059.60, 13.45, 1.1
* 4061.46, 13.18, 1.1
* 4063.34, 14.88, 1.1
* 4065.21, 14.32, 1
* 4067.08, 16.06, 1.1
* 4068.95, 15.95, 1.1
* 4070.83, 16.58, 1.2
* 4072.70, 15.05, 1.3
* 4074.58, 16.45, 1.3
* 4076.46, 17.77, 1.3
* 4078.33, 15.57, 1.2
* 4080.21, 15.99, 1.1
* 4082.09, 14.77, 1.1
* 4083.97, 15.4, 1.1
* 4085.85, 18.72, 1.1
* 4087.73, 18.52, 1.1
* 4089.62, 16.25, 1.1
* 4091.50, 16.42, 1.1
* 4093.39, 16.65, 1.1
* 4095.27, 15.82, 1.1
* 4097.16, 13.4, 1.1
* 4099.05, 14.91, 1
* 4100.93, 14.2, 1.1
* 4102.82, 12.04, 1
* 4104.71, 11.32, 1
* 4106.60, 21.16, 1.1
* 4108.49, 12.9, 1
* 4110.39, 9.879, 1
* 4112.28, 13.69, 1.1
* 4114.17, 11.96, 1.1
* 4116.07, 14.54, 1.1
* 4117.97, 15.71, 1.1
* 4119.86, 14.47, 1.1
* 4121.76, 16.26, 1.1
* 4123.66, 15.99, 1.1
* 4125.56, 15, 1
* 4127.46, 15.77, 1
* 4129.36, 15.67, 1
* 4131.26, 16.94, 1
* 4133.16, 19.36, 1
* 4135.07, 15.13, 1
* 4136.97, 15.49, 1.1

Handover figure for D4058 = 2.6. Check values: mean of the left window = 13.3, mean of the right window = 14.3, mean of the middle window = 12.2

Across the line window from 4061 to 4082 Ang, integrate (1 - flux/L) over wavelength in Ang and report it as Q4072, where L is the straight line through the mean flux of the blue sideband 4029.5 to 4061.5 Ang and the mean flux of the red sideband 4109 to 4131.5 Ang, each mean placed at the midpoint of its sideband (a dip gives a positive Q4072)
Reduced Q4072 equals -4.3 Ang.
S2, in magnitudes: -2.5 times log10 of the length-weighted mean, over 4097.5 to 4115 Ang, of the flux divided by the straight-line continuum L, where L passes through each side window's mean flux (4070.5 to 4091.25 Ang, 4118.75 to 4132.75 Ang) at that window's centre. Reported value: 0.19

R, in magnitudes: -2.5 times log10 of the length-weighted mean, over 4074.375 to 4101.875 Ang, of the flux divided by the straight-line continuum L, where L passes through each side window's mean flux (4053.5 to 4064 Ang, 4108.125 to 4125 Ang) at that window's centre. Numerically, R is -0.22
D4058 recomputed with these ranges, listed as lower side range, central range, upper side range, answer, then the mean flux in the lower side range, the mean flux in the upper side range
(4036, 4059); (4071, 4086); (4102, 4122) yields -4.2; 11.4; 13.9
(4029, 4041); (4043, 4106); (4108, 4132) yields 1.5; 14.4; 14.5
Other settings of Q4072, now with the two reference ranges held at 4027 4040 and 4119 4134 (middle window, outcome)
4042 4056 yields 4.6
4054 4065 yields 1.9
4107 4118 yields 1.8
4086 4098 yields -0.5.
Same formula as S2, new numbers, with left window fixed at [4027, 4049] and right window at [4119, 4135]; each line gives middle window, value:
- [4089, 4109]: 0.01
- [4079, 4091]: -0.13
